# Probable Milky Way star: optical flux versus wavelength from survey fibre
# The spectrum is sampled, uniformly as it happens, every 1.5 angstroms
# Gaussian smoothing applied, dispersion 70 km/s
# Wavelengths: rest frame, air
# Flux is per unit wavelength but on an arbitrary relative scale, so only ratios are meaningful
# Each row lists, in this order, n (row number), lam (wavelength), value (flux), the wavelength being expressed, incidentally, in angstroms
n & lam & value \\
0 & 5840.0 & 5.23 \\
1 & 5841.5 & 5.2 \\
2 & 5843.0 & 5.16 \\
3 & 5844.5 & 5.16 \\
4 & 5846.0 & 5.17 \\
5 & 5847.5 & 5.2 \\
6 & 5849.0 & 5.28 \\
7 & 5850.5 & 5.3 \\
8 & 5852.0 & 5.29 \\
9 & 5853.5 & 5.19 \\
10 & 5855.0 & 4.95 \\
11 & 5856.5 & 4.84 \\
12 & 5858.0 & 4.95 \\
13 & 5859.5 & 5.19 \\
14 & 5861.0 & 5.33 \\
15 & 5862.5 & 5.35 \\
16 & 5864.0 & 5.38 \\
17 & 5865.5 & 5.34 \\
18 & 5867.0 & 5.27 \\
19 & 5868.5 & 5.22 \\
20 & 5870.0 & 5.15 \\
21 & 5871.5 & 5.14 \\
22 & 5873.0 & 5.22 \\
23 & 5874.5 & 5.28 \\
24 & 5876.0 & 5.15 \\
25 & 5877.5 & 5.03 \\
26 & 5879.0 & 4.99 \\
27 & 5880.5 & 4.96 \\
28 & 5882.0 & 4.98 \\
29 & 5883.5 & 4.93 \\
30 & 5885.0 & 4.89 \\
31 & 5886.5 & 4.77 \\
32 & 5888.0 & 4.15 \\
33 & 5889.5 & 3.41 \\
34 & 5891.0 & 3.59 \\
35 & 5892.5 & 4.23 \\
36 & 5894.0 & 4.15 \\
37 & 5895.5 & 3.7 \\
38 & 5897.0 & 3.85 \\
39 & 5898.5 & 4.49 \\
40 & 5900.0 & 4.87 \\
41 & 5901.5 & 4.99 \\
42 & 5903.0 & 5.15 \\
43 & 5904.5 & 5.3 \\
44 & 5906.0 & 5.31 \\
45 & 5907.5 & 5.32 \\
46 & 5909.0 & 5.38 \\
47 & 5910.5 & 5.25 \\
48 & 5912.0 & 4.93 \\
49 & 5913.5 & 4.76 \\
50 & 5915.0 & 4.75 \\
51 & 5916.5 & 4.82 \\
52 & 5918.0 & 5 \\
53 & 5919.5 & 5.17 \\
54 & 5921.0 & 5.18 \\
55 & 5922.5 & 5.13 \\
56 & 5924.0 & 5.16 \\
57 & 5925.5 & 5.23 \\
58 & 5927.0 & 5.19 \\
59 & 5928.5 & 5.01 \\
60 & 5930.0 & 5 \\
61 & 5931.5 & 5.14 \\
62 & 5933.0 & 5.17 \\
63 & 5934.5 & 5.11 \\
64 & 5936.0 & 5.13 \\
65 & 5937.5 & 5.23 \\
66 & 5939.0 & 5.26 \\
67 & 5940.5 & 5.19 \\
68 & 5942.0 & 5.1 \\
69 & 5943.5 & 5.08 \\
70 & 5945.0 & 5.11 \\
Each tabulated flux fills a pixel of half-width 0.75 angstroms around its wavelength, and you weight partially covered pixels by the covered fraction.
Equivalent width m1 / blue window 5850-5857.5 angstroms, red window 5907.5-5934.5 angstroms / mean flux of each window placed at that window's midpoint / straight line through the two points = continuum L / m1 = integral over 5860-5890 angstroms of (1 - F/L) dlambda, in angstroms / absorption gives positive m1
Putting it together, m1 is 0.50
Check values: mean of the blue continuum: 5.1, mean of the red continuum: 5.08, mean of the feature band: 5.01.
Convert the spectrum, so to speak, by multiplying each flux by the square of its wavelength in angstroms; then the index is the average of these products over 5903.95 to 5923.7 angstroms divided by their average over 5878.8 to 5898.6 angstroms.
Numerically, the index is 1.18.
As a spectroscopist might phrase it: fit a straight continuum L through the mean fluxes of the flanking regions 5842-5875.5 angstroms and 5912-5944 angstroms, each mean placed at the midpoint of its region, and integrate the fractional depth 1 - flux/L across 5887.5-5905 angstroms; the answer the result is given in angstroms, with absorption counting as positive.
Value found 2.8 angstroms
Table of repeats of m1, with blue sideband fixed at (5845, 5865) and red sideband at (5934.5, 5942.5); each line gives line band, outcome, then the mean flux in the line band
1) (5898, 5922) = 0.61 angstroms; 5.05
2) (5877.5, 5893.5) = 2.08 angstroms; 4.51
